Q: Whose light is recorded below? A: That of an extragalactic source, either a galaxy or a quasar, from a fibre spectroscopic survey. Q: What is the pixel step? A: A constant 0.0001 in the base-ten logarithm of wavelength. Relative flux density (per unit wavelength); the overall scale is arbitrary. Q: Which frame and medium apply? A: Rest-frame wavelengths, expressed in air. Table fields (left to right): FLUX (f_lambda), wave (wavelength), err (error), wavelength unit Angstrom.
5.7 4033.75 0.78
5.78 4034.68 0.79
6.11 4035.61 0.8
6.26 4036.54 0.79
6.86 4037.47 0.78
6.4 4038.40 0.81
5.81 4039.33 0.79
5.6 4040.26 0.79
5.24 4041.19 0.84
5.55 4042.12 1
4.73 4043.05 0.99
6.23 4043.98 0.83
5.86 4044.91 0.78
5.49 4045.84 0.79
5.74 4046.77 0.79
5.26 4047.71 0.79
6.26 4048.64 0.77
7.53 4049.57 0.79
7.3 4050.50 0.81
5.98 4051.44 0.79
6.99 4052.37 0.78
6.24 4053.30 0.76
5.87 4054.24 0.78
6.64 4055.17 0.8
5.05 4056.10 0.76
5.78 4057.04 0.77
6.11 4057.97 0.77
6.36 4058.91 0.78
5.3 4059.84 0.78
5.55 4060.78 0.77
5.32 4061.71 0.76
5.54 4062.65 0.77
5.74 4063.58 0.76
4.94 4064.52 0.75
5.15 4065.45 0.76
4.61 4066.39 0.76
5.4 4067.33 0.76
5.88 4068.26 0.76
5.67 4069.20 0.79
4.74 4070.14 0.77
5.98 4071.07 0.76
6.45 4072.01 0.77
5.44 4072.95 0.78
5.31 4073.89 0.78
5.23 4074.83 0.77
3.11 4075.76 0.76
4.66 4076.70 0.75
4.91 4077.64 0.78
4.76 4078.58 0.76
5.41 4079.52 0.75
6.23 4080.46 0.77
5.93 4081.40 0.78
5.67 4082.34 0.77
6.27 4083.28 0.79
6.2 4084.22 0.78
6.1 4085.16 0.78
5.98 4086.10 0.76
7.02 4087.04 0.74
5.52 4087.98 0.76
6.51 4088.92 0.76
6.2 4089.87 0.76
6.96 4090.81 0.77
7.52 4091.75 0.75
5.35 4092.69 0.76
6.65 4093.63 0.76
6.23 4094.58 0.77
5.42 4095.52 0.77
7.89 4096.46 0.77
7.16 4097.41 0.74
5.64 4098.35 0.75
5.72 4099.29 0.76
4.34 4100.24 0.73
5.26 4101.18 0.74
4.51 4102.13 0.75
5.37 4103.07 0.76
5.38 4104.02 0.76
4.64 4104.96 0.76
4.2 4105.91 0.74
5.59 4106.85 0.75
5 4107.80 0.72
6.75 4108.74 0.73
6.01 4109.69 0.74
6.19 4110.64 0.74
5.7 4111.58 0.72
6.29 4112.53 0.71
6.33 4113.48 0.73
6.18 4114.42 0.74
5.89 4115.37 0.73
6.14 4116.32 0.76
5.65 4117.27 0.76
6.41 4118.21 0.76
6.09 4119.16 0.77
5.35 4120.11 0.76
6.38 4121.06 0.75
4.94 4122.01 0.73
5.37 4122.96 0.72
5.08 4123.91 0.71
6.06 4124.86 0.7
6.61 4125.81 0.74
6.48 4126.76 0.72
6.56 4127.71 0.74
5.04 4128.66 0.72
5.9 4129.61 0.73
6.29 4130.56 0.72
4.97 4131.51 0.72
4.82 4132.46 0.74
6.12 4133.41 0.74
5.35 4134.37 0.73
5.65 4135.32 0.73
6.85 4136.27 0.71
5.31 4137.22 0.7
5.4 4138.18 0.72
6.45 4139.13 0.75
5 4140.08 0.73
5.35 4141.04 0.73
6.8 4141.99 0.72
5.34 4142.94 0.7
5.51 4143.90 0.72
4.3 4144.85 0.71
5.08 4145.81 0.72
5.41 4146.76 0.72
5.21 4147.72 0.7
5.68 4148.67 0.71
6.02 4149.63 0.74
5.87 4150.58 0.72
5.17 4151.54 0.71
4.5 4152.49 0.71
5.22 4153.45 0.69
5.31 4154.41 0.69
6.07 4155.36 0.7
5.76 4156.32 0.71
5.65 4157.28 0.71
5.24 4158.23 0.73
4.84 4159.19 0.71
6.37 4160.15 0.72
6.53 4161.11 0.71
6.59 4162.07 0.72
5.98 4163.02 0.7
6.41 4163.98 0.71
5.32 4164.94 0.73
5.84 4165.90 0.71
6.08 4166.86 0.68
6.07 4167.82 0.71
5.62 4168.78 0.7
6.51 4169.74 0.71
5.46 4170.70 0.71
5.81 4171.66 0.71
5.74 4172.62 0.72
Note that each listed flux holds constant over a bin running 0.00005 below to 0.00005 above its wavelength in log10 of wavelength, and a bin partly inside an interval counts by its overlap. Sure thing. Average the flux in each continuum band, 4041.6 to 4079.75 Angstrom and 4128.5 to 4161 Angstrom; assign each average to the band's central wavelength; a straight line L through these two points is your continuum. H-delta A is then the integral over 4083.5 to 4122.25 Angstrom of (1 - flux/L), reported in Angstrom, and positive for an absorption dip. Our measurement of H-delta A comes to -2.4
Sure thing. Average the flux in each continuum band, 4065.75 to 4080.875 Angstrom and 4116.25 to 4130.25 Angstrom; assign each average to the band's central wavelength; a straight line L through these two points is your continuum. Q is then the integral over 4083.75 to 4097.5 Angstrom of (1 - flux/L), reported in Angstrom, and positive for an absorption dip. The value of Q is -2.46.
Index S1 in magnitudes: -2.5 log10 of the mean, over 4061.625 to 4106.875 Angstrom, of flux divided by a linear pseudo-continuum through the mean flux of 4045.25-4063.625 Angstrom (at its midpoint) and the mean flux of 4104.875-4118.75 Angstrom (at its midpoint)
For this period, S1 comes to 0.05 mag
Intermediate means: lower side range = 6.01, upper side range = 5.83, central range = 5.63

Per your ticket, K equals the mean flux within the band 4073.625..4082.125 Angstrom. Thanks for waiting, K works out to 5.07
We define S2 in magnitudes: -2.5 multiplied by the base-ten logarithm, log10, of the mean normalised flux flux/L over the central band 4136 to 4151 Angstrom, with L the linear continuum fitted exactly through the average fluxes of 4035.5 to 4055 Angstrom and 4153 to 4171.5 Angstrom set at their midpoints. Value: 0.06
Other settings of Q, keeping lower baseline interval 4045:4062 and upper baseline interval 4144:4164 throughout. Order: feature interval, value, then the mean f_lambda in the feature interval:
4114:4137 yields -0.54 Angstrom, 5.83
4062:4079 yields 2.19 Angstrom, 5.2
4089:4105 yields -0.29 Angstrom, 5.94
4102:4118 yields 0.27 Angstrom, 5.68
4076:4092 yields -0.09 Angstrom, 5.93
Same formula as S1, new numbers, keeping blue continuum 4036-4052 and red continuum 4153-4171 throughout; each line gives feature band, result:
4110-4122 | -0.018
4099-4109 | 0.159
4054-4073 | 0.073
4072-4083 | 0.143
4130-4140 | 0.035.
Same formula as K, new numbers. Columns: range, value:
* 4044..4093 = 5.79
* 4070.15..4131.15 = 5.79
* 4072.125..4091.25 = 5.68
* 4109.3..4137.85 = 5.86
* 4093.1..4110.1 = 5.65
